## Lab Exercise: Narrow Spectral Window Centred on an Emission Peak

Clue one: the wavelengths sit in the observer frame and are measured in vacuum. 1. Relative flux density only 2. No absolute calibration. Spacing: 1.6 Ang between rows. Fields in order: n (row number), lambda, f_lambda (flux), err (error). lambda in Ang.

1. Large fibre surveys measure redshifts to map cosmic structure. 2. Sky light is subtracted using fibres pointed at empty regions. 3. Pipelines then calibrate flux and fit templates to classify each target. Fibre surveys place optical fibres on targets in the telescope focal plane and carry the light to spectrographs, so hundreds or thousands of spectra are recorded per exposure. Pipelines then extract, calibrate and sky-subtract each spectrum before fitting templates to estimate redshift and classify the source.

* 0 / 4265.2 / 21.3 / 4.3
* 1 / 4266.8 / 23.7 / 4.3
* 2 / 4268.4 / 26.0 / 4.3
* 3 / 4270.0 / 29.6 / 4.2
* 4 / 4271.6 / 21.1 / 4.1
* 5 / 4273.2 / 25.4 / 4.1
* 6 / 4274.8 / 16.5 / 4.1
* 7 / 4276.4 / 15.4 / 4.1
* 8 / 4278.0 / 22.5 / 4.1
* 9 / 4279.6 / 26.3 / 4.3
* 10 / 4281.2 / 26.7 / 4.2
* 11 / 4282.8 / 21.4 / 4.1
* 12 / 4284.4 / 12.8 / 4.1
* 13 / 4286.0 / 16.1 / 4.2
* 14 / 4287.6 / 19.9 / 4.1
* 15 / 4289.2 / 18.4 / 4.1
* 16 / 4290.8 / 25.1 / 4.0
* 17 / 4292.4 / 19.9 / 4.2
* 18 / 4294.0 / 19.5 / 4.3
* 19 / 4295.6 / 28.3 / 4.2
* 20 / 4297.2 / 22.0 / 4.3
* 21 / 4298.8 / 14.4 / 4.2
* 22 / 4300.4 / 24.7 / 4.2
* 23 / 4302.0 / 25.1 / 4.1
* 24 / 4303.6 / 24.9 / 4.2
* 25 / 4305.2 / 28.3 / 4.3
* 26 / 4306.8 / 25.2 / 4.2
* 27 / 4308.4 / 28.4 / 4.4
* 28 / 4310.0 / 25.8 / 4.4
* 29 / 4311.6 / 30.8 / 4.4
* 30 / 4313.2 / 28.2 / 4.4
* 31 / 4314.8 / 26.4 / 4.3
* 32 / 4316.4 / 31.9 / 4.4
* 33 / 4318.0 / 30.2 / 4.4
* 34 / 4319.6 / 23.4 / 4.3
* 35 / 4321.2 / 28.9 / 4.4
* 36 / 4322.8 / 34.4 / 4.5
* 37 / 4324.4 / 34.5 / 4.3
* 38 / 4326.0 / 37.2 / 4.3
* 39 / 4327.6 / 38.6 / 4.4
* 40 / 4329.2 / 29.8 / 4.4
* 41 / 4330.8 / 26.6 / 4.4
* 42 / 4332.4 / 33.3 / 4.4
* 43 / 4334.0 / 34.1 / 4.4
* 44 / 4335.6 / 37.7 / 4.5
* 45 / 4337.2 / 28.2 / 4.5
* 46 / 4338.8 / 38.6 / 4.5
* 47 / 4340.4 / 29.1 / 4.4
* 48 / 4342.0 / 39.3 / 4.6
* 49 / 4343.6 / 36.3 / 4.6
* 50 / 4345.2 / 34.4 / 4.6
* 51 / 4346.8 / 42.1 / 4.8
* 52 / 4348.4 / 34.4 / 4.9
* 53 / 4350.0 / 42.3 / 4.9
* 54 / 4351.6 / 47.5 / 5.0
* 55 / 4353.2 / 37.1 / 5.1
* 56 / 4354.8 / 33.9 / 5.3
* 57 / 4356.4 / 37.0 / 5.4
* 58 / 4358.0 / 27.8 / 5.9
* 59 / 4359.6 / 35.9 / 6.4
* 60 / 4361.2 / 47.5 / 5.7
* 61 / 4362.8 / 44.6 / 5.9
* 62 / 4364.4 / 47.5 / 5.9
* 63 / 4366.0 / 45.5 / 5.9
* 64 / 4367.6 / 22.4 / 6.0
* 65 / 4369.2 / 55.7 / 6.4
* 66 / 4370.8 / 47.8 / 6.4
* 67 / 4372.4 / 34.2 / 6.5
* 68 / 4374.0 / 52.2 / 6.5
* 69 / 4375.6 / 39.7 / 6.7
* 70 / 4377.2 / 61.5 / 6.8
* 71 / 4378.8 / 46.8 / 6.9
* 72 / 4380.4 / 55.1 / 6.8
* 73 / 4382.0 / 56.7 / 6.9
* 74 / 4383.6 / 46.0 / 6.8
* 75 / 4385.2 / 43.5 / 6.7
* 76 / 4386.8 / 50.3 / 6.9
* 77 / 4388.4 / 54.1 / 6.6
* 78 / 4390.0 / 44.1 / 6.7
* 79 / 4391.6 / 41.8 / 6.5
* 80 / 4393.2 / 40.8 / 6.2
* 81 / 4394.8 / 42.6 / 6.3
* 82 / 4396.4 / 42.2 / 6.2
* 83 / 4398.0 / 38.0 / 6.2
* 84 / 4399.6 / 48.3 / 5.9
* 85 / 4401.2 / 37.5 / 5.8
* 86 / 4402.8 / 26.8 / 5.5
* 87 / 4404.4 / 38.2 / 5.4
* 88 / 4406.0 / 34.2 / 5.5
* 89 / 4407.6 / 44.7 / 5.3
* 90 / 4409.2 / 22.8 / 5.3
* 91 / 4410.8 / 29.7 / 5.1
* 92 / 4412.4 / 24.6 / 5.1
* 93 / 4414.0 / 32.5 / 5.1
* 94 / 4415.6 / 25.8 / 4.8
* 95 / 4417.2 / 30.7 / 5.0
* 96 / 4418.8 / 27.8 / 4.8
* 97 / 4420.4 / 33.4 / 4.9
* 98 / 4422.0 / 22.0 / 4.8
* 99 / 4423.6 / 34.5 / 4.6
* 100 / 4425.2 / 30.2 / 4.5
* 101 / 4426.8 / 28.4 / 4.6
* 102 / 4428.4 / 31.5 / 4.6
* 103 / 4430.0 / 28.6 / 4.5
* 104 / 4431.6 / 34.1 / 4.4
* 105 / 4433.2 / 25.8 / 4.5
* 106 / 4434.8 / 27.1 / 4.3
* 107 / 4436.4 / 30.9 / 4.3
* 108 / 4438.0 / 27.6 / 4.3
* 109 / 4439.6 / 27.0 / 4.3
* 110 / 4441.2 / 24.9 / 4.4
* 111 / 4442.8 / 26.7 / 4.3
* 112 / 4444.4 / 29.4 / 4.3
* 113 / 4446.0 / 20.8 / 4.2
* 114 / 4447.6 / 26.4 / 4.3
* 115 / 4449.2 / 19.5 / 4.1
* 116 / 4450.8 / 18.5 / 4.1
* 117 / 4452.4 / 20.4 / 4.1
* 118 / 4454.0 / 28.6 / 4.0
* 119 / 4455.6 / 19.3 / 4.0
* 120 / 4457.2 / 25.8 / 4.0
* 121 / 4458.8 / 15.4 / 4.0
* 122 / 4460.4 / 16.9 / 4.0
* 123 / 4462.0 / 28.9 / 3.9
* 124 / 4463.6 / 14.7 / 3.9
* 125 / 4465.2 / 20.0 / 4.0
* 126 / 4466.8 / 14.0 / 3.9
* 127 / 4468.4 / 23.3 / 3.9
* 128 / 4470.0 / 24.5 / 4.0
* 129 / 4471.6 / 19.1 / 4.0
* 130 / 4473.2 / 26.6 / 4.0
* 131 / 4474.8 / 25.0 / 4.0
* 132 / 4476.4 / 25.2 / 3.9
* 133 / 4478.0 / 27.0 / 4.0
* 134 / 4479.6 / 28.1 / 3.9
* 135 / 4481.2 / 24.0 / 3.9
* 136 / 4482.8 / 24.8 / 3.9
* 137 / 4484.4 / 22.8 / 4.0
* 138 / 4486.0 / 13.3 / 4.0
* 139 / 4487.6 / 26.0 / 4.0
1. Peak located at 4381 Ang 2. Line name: C IV 1549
